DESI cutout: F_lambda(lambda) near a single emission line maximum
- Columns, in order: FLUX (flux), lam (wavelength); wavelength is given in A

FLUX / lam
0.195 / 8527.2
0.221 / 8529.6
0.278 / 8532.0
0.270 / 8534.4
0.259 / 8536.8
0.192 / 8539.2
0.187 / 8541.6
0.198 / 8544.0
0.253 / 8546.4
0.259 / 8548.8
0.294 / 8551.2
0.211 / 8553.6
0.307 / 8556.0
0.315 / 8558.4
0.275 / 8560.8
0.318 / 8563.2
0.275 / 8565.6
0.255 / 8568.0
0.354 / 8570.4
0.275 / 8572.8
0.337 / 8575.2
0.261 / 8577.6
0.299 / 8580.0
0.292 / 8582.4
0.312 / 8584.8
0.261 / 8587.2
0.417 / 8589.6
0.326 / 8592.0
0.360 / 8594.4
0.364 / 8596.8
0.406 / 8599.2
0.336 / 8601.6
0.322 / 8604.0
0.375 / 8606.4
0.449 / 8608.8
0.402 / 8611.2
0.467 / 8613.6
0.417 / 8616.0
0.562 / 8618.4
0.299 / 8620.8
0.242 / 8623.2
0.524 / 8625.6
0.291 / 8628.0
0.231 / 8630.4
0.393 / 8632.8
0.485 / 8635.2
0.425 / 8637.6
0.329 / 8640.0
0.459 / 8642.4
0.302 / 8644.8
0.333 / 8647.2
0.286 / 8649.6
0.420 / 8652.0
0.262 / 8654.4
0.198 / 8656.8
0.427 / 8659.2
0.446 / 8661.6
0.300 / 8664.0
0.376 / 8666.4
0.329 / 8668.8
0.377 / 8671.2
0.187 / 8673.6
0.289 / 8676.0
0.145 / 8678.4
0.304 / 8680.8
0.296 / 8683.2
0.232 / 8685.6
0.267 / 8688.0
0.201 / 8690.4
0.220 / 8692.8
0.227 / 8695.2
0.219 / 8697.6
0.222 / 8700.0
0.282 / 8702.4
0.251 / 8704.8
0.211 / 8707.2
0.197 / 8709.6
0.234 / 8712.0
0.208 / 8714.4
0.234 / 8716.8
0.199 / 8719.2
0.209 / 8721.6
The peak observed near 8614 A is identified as Mg II 2798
